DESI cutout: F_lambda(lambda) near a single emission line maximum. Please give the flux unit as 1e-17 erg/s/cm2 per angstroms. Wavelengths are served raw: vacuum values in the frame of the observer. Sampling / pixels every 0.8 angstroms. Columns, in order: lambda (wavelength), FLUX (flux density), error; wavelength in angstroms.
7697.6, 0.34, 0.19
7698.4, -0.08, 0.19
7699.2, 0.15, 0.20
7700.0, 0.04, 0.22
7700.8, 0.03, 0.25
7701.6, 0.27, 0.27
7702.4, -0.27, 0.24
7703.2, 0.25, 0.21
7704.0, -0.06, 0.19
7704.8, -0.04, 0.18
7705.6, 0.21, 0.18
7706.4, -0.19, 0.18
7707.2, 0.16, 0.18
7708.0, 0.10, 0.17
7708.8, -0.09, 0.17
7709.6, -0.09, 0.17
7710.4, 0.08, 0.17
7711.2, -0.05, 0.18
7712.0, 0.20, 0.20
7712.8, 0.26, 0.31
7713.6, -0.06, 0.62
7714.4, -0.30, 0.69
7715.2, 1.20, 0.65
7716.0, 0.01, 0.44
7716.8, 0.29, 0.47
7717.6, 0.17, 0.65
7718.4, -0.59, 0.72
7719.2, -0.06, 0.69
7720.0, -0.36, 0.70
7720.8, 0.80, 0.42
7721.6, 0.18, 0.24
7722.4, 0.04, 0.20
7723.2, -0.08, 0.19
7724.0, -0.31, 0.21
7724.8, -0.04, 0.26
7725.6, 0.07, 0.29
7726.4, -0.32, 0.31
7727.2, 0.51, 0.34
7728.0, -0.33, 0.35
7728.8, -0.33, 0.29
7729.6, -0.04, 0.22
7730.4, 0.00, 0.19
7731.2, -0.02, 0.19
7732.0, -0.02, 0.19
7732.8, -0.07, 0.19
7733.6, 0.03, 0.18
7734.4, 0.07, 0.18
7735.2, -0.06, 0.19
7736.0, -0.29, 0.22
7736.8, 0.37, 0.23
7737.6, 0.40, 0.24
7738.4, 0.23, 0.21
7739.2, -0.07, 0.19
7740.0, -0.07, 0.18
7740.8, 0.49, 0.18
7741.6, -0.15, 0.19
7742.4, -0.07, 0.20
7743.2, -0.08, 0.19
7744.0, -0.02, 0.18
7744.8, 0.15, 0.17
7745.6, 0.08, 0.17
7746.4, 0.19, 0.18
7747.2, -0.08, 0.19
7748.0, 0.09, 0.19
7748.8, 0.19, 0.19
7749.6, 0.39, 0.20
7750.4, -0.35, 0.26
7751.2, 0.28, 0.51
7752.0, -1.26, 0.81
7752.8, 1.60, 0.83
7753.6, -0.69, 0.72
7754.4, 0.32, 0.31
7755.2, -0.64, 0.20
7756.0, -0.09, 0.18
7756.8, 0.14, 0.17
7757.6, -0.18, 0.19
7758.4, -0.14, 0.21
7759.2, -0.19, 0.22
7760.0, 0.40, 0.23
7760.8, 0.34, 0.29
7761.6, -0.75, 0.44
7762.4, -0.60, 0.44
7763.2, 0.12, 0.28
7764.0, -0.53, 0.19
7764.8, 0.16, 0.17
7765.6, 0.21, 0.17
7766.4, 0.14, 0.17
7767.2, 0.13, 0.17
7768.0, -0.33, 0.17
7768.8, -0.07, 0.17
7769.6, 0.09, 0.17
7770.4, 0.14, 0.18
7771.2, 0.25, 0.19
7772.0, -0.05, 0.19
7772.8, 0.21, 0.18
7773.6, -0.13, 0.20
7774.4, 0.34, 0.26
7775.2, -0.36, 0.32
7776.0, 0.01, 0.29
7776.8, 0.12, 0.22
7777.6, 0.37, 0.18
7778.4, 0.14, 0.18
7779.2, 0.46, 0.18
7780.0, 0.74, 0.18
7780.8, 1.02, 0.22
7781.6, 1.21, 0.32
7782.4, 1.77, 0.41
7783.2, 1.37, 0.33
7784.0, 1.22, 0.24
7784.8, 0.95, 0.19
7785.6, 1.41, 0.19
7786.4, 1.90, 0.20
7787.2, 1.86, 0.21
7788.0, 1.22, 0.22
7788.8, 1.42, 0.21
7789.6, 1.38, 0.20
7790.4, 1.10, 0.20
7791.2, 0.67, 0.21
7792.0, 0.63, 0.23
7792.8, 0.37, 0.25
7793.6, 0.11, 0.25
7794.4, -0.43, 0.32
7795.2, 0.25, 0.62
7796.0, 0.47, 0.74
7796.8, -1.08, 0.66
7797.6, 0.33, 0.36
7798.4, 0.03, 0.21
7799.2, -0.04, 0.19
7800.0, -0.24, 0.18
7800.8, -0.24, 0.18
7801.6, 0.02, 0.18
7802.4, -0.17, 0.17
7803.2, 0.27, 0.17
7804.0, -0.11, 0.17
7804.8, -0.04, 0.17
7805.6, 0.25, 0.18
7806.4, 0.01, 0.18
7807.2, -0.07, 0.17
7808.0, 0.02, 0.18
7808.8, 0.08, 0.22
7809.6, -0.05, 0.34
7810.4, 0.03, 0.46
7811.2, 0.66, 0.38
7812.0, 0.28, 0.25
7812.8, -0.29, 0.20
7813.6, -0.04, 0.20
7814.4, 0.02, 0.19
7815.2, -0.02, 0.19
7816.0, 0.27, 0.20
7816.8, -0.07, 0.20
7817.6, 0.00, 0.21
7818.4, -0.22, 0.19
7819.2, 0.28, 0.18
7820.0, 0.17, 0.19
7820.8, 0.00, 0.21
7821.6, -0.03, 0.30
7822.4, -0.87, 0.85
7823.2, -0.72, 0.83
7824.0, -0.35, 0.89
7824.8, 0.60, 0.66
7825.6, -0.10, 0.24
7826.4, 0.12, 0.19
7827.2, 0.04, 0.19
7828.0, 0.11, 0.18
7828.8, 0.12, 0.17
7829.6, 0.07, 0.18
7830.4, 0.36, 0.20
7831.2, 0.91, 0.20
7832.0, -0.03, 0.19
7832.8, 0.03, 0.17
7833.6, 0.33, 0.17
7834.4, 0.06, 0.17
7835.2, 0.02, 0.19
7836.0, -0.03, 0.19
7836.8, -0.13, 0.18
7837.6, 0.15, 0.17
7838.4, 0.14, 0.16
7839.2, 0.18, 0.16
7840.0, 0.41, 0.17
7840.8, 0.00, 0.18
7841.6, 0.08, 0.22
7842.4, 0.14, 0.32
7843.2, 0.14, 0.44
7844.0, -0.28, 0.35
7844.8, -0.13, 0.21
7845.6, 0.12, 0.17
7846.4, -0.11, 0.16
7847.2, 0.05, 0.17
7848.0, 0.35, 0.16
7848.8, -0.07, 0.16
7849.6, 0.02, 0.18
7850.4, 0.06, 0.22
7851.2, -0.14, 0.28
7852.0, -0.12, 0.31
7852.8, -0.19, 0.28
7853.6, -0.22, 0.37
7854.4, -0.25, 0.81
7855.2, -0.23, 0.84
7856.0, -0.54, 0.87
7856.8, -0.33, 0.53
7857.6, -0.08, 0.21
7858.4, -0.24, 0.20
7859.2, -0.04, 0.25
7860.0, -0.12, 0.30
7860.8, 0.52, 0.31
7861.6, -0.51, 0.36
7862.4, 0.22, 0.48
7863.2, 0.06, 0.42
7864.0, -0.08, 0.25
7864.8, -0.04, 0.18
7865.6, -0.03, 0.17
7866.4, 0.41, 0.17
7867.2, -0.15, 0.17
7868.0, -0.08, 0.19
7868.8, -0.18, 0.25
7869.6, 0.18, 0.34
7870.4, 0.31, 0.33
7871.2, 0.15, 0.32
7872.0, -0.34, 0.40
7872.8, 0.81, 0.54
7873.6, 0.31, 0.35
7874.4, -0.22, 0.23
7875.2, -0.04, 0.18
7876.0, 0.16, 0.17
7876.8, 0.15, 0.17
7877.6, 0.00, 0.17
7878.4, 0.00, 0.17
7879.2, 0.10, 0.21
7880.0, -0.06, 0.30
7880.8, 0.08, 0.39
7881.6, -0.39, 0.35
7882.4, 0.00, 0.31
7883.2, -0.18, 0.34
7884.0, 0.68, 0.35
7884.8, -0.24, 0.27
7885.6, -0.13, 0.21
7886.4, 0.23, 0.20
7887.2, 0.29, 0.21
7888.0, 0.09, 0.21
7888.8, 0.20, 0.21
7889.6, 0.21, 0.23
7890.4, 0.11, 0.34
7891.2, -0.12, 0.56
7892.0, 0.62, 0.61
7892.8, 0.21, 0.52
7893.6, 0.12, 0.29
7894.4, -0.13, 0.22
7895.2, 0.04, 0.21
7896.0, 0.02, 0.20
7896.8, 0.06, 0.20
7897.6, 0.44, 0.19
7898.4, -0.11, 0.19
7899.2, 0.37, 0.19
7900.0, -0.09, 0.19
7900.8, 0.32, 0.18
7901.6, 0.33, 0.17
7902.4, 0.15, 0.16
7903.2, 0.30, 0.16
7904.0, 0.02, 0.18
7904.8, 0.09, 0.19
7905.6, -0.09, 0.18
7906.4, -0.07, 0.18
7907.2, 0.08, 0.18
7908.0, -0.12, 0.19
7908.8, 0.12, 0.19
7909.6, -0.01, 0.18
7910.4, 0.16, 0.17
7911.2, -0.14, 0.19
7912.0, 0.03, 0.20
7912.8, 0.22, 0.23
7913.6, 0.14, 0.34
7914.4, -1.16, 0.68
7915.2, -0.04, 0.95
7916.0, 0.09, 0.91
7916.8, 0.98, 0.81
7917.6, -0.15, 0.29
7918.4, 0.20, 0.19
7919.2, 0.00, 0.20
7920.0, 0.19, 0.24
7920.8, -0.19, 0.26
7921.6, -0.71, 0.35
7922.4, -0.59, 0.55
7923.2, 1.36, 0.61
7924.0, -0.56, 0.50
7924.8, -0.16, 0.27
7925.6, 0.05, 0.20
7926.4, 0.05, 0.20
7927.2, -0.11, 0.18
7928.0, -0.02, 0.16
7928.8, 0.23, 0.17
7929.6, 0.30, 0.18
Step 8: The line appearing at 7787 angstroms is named [O II]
